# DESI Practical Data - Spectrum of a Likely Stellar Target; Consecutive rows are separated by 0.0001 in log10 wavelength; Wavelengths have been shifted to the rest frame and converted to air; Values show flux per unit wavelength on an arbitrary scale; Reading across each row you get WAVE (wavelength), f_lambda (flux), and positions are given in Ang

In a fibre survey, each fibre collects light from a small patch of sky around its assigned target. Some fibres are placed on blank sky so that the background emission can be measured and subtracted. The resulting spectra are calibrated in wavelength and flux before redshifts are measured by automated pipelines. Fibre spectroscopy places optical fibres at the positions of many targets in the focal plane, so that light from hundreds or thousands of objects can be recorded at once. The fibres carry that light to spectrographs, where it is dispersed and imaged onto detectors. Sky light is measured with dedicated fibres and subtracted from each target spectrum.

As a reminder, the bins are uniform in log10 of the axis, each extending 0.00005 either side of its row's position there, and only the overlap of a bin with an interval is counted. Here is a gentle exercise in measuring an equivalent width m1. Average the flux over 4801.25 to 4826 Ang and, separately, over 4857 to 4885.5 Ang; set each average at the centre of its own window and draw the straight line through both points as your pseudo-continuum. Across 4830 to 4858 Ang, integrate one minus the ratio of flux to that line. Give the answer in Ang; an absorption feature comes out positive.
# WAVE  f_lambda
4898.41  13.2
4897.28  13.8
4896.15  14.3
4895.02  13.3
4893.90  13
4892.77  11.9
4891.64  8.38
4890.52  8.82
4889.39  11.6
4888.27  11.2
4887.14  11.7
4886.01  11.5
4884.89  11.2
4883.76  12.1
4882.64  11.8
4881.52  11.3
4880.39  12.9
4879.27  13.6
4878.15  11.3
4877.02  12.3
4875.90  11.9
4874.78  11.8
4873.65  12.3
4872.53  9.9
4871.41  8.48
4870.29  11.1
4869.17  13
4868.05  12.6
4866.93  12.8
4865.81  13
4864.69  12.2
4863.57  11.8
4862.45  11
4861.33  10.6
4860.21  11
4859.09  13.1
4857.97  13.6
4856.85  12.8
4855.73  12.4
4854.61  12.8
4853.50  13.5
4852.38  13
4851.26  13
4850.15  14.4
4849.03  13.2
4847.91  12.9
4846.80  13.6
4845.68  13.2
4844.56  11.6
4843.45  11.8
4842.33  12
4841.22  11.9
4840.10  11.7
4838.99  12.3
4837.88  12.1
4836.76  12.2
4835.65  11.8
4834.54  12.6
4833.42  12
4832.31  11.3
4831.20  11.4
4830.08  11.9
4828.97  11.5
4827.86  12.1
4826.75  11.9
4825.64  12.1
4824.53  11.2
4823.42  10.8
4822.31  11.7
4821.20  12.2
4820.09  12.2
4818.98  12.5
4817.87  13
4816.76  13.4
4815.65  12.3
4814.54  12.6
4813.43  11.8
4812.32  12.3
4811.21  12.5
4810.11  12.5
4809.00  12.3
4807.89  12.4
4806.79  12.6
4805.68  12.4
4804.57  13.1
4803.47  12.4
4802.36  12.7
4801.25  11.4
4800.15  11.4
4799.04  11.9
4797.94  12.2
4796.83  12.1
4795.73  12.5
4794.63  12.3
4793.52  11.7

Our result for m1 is -1.0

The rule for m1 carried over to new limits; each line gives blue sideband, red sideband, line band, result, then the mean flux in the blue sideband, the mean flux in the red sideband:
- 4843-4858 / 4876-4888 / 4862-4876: 0.8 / 13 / 11.9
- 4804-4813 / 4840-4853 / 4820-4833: 1.0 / 12.5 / 12.7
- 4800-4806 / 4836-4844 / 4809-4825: -0.1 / 12.3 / 12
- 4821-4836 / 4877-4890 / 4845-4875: -1.4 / 11.7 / 11.8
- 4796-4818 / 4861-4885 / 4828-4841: 0.2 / 12.4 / 11.8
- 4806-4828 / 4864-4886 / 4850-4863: -0.6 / 12.2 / 11.9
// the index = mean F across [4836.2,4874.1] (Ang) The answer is 12.3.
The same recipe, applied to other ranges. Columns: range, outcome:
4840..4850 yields 12.5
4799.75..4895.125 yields 12.1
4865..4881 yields 11.9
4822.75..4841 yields 11.8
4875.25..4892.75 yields 11.5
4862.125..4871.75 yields 11.9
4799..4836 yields 12.1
